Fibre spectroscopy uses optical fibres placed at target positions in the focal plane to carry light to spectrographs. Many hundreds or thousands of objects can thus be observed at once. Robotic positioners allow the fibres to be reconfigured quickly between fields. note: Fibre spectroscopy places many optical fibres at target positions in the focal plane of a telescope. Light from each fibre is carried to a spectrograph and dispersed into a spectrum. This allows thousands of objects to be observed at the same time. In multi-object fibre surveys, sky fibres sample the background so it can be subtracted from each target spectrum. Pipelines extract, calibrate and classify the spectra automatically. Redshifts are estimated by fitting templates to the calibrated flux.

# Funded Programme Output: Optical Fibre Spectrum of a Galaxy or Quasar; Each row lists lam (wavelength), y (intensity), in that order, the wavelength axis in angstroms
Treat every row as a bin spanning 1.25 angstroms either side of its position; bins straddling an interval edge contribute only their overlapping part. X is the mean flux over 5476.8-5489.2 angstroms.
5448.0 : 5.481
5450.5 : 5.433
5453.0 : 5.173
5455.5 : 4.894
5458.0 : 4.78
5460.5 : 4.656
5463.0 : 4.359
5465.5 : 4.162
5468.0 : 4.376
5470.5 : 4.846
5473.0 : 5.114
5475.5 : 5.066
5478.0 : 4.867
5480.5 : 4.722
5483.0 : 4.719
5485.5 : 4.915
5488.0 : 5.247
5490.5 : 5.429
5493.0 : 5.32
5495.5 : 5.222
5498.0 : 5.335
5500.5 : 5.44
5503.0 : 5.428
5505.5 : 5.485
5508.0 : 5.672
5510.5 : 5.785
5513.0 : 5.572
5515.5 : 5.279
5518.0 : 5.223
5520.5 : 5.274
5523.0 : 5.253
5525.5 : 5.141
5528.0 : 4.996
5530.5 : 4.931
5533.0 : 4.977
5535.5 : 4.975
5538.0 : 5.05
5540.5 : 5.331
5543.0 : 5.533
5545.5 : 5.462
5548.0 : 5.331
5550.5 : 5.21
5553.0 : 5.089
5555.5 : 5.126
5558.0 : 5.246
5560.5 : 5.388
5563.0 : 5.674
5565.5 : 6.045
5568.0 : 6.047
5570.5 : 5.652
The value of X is 4.89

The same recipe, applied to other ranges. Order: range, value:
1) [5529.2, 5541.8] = 5.05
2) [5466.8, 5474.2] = 4.78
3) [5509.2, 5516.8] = 5.54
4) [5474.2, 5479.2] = 4.97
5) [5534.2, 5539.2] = 5.01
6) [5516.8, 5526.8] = 5.22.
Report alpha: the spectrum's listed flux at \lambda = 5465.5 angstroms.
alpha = 4.162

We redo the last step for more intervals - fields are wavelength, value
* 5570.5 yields 5.652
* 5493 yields 5.32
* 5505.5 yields 5.485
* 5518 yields 5.223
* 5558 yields 5.246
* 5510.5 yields 5.785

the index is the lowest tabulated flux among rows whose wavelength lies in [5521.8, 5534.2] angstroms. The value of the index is 4.931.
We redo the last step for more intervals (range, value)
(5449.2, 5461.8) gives 4.656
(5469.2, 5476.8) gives 4.846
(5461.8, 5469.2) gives 4.162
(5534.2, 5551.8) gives 4.975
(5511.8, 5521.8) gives 5.223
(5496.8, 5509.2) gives 5.335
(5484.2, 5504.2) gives 4.915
